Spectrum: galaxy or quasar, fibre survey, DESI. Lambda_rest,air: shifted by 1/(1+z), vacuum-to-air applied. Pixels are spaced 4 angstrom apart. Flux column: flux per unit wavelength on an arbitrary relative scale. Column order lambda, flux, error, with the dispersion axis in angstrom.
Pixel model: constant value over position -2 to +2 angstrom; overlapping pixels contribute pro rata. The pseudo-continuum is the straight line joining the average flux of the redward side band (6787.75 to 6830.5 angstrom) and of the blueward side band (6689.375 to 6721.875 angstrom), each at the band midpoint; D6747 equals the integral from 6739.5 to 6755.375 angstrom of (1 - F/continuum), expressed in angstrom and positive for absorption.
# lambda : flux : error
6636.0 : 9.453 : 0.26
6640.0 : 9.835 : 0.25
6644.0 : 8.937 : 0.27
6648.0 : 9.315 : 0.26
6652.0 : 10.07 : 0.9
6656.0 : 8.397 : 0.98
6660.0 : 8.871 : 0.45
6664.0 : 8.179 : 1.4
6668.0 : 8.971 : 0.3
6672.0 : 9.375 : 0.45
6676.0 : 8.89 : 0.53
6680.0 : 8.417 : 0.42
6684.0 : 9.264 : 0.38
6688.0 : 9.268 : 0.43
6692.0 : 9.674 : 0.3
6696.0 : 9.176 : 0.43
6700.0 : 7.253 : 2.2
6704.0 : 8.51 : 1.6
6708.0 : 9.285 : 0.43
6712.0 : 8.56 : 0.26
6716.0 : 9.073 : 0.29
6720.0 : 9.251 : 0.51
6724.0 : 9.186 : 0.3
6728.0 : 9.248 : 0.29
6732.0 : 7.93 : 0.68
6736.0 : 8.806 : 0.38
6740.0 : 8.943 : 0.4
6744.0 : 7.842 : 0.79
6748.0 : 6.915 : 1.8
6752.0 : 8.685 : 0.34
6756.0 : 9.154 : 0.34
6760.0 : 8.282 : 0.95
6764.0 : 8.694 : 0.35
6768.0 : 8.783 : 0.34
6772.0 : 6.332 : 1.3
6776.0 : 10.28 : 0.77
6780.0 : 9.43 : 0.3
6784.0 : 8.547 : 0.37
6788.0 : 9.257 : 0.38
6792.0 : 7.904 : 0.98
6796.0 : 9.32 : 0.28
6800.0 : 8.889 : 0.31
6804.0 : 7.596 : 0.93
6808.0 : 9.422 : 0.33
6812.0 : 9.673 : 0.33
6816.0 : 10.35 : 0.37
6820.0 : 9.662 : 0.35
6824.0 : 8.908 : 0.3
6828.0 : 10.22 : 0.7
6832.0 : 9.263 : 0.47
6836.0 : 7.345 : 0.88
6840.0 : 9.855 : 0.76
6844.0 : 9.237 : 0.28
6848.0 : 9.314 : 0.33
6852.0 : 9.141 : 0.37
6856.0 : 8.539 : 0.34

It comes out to 1.6 angstrom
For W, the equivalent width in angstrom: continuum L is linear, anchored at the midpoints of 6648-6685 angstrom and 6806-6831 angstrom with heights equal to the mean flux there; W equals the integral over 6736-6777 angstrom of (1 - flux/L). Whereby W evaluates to 4.5 angstrom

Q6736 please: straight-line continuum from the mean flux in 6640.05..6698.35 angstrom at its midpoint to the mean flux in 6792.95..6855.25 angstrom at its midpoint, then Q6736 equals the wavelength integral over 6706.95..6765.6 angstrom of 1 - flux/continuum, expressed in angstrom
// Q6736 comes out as 3.0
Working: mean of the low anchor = 9.07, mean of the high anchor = 9.18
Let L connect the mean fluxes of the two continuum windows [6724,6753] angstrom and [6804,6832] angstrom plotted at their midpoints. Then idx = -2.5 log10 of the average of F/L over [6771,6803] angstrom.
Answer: 0.036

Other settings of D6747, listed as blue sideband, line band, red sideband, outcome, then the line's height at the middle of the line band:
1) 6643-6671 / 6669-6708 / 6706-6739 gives 0.2 angstrom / 8.95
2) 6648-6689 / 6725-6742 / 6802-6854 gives 0.6 angstrom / 9.08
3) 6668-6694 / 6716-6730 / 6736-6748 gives -1.2 angstrom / 8.5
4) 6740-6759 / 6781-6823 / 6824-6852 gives -1.3 angstrom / 8.8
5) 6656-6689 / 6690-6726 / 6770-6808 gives -0.3 angstrom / 8.8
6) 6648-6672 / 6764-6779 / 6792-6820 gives 0.9 angstrom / 9.11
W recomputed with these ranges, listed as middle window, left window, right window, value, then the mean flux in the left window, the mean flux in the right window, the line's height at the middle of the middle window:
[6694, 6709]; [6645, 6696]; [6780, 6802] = 0.83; 9.06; 8.84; 9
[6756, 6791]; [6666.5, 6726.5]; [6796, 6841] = 1.52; 8.95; 9.19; 9.1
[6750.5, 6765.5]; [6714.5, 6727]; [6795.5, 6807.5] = 0.36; 9.18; 8.61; 8.92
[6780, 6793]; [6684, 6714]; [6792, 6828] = 0.54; 8.85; 9.21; 9.13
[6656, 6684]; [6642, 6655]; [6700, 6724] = 1.17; 9.36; 8.82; 9.18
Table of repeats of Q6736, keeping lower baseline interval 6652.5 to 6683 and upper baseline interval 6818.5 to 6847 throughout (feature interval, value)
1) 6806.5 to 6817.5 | -0.8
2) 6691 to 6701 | 0.1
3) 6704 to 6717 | 0.0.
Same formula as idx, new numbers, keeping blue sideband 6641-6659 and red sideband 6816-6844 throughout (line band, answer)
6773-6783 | -0.012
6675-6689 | 0.033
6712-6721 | 0.026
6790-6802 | 0.069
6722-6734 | 0.054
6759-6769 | 0.080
